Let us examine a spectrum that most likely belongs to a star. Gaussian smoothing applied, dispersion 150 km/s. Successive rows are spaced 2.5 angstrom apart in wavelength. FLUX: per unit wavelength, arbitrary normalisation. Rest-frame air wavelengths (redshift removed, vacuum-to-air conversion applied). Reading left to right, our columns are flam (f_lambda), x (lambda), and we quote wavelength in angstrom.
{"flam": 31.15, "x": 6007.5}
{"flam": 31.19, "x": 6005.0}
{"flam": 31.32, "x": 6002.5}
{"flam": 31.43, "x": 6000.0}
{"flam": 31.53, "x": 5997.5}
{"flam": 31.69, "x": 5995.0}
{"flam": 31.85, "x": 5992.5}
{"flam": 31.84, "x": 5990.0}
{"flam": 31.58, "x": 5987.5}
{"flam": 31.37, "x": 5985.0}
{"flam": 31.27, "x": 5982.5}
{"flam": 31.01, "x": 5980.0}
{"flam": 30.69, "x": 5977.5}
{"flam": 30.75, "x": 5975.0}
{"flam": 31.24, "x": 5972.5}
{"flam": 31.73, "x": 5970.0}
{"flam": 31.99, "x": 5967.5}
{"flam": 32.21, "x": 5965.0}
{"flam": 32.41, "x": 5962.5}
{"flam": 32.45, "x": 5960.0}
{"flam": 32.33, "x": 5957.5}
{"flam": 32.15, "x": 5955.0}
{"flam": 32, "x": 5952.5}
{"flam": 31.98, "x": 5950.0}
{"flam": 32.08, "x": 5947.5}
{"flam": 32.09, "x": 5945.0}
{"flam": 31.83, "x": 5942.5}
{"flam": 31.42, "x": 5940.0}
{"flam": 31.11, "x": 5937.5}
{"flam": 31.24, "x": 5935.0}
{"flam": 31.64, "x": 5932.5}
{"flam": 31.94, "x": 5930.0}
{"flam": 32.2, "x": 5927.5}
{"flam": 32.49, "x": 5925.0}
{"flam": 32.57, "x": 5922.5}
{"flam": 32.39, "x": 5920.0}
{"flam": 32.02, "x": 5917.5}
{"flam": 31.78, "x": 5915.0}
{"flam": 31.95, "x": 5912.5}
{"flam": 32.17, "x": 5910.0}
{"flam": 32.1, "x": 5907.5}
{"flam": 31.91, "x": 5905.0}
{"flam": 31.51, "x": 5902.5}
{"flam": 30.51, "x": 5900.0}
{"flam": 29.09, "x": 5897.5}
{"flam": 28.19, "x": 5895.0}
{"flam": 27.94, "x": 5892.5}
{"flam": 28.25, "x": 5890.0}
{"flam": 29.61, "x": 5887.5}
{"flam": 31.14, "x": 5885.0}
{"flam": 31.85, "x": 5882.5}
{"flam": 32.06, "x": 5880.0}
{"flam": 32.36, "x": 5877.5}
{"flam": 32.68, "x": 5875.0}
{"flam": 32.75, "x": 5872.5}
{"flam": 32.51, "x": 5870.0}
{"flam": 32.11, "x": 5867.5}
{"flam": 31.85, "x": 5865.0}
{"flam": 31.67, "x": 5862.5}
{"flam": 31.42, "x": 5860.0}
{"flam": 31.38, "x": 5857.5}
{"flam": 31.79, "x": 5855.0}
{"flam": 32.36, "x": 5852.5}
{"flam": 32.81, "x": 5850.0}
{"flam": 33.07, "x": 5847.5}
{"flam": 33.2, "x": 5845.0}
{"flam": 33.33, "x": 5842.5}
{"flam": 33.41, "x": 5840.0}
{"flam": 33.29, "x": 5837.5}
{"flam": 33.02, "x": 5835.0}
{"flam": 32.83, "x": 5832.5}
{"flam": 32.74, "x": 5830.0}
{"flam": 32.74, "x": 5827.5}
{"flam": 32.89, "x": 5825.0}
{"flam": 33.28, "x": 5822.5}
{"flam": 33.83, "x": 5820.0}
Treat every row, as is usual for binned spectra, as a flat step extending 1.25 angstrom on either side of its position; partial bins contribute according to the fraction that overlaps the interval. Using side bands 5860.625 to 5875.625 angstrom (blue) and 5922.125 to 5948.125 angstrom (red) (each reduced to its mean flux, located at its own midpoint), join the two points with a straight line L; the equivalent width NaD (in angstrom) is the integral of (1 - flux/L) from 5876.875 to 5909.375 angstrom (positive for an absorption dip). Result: 1.6 angstrom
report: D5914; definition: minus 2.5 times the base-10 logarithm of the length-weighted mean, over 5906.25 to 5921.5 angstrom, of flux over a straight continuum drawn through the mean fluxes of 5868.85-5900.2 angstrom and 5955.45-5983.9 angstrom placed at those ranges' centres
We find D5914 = -0.036 mag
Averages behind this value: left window 30.7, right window 31.7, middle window 32.1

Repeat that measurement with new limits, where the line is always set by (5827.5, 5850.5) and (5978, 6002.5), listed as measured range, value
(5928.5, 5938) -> 0.019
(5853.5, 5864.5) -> 0.042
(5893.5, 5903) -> 0.098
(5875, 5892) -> 0.059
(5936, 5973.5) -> -0.003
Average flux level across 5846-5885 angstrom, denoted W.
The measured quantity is 32.2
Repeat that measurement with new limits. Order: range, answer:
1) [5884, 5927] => 30.9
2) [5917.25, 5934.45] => 32.1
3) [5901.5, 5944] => 31.9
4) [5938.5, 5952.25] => 31.9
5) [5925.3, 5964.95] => 31.9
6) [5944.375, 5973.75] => 32.1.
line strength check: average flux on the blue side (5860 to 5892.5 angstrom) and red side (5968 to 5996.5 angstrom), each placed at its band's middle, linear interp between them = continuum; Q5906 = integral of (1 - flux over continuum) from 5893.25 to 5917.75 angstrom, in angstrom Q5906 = 0.3 angstrom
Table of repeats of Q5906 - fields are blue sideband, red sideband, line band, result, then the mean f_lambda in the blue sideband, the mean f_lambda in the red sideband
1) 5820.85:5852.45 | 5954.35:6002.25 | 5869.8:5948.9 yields 2.2 angstrom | 33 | 31.6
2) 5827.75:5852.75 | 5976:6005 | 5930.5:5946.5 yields 0.2 angstrom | 33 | 31.4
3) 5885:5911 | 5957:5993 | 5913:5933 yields -1.0 angstrom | 30.2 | 31.6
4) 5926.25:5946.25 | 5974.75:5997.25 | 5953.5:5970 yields -0.4 angstrom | 31.7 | 31.4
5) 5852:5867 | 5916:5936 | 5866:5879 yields -0.3 angstrom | 31.7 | 32.1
